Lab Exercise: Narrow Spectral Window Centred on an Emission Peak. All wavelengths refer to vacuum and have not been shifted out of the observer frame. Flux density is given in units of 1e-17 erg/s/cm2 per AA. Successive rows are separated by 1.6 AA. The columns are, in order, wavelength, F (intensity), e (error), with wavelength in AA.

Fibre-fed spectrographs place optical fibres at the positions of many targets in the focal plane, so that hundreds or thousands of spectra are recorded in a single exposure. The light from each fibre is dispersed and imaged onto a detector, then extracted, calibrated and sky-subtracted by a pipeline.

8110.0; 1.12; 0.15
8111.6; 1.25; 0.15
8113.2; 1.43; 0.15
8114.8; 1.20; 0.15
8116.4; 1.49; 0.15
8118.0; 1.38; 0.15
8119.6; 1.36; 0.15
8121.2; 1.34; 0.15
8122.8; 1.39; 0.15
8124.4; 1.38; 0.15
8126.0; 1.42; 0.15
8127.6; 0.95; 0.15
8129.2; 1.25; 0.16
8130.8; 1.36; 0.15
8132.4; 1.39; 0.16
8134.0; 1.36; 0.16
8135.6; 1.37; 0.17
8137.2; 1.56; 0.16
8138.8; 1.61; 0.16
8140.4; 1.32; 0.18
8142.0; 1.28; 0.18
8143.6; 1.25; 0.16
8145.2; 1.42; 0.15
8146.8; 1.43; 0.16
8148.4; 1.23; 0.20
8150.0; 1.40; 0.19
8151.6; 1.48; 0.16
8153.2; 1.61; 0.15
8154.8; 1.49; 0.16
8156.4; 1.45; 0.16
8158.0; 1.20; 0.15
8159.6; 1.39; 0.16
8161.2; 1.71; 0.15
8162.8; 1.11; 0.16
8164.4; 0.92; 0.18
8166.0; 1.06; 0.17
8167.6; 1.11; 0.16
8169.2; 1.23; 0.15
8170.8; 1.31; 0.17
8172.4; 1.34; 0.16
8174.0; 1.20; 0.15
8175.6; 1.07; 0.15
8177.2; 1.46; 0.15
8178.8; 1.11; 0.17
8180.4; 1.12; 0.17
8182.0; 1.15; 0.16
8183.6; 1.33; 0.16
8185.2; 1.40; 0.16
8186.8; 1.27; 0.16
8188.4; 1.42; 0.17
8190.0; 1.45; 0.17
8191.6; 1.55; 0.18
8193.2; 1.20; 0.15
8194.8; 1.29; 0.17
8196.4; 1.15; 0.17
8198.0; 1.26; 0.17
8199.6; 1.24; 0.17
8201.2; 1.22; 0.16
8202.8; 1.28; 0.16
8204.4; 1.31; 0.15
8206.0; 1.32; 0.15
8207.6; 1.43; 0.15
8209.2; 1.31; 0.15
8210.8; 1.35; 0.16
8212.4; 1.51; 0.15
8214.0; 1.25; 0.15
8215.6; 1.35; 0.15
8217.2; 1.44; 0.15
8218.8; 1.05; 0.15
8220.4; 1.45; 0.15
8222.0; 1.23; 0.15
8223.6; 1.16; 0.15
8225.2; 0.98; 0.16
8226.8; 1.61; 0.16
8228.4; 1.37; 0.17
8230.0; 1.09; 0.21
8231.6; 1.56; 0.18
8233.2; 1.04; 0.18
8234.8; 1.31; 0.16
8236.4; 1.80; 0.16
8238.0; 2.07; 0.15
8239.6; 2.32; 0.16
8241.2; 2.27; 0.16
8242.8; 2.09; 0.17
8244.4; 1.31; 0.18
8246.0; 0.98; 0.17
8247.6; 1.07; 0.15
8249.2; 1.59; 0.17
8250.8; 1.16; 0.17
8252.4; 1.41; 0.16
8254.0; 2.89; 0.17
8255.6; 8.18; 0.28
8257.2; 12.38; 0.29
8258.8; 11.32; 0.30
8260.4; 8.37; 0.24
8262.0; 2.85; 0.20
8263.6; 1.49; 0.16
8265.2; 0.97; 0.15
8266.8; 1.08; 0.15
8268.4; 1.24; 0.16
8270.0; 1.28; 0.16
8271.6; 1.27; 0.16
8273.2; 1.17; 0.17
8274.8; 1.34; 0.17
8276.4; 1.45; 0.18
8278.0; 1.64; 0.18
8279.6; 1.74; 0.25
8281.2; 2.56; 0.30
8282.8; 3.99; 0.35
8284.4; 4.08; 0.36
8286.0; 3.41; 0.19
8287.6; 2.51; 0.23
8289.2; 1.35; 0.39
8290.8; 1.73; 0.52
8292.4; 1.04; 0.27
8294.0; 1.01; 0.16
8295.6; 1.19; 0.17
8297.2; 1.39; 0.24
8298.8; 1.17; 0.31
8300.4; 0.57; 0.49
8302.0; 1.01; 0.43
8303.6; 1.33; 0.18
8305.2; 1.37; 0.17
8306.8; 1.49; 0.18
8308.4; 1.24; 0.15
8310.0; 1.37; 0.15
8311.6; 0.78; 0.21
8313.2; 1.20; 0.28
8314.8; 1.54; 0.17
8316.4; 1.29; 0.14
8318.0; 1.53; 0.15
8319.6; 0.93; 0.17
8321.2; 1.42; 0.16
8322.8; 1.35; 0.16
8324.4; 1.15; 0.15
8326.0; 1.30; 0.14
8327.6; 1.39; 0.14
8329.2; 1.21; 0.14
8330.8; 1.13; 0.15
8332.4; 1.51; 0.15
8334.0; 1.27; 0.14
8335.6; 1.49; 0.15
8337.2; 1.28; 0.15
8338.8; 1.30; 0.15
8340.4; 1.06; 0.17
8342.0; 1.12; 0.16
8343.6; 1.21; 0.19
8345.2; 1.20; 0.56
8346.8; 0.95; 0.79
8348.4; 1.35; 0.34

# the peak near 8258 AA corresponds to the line H-alpha 6563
